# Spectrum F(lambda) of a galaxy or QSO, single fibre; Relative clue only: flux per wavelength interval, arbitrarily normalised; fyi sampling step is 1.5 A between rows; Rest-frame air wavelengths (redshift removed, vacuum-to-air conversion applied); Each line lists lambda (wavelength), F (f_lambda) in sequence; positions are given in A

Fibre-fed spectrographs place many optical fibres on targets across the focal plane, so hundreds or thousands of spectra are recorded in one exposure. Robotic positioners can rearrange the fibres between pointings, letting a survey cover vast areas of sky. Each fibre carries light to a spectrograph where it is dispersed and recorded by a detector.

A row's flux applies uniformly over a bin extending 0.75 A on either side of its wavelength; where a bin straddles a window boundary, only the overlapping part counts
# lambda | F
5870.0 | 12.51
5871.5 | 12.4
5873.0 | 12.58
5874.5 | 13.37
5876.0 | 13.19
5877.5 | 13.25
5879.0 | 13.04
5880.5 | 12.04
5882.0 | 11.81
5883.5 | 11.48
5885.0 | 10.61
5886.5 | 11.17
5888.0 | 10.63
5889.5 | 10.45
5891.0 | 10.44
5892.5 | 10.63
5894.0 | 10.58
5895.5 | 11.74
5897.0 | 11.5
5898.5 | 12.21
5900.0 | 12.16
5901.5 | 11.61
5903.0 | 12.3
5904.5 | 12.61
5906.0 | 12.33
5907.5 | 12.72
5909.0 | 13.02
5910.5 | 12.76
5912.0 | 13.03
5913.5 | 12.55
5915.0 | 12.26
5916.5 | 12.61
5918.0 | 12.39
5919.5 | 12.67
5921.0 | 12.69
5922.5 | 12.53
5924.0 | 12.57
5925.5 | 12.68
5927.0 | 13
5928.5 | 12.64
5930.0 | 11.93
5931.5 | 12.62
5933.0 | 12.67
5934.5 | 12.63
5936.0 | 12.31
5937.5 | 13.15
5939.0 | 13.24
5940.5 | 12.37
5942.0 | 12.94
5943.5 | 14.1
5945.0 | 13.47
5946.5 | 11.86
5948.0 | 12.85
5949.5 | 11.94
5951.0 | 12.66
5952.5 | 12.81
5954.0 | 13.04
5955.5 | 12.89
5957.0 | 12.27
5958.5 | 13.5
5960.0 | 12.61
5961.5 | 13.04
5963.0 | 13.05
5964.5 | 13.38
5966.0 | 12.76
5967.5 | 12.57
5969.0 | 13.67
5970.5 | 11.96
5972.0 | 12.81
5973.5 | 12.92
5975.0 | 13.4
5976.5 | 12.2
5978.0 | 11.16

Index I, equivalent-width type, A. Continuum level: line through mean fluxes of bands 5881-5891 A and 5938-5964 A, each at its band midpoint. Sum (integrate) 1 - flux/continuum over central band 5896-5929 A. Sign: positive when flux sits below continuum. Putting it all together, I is -2.02 A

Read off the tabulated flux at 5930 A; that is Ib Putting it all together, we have 11.93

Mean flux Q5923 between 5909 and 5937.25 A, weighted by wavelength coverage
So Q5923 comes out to 12.6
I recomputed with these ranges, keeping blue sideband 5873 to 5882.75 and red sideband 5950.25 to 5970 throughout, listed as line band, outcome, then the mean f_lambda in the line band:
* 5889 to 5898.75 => 1.34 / 11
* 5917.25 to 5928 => 0.17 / 12.6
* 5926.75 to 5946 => 0.07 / 12.8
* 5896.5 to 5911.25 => 0.56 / 12.3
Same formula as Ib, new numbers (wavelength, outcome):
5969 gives 13.67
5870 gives 12.51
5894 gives 10.58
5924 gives 12.57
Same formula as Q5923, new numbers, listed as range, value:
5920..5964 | 12.8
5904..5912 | 12.7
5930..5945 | 12.9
